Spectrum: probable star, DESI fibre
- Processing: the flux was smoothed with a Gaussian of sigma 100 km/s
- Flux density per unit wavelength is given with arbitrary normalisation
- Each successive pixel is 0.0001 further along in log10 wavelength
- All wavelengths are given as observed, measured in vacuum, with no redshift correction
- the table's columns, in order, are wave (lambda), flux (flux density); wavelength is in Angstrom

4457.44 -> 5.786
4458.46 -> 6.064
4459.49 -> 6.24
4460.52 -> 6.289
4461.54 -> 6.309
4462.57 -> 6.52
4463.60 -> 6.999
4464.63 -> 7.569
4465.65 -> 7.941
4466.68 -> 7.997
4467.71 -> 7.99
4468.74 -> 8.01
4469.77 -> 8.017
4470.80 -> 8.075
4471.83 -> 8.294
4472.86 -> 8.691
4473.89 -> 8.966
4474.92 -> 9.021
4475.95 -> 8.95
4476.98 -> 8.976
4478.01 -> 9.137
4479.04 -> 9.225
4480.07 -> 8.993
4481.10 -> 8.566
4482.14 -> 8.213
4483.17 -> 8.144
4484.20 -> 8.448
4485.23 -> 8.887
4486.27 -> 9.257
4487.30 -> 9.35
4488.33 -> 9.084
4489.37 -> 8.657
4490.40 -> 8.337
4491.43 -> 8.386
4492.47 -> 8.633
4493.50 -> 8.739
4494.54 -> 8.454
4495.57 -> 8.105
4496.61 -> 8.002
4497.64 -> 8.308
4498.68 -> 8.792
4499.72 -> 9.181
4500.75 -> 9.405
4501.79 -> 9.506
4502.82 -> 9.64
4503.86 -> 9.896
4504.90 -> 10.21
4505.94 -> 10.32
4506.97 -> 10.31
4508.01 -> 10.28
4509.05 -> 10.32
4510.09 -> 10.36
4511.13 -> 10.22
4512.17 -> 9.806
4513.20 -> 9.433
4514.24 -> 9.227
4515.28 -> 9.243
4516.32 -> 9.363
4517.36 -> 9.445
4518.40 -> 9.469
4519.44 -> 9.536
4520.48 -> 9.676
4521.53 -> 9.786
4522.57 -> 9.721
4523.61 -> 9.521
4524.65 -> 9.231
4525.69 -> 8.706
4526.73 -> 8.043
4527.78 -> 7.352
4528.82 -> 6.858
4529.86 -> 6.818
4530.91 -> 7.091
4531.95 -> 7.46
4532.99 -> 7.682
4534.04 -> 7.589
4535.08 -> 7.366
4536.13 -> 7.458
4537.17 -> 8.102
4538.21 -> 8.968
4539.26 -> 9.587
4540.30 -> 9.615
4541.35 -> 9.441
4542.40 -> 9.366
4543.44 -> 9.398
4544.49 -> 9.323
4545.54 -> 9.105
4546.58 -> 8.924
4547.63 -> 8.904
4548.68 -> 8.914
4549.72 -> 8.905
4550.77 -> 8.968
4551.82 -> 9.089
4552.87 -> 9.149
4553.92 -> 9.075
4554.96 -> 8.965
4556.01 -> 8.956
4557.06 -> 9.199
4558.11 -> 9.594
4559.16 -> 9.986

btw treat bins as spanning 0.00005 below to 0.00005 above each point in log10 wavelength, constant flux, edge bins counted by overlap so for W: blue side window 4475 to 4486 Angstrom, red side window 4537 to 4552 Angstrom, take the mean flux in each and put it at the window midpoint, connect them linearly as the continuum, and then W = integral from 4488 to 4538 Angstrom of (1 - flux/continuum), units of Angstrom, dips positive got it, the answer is 0.3 Angstrom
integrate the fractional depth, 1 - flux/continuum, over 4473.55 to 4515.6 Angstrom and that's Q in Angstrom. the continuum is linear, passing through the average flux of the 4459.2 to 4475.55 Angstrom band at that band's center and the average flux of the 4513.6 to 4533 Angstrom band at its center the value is -5.0 Angstrom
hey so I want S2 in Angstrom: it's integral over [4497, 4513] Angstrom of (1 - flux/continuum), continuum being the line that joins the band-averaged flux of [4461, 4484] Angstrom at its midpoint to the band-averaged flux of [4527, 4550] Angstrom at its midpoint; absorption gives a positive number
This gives -2.8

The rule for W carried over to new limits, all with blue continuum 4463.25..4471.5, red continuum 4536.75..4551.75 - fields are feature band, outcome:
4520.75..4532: 0.7 Angstrom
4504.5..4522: -2.5 Angstrom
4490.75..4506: -1.1 Angstrom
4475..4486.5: -1.0 Angstrom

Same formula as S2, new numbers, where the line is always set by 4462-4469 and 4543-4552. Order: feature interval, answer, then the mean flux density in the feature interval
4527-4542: 1.45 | 7.97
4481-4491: -0.98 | 8.7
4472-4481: -1.39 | 8.95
